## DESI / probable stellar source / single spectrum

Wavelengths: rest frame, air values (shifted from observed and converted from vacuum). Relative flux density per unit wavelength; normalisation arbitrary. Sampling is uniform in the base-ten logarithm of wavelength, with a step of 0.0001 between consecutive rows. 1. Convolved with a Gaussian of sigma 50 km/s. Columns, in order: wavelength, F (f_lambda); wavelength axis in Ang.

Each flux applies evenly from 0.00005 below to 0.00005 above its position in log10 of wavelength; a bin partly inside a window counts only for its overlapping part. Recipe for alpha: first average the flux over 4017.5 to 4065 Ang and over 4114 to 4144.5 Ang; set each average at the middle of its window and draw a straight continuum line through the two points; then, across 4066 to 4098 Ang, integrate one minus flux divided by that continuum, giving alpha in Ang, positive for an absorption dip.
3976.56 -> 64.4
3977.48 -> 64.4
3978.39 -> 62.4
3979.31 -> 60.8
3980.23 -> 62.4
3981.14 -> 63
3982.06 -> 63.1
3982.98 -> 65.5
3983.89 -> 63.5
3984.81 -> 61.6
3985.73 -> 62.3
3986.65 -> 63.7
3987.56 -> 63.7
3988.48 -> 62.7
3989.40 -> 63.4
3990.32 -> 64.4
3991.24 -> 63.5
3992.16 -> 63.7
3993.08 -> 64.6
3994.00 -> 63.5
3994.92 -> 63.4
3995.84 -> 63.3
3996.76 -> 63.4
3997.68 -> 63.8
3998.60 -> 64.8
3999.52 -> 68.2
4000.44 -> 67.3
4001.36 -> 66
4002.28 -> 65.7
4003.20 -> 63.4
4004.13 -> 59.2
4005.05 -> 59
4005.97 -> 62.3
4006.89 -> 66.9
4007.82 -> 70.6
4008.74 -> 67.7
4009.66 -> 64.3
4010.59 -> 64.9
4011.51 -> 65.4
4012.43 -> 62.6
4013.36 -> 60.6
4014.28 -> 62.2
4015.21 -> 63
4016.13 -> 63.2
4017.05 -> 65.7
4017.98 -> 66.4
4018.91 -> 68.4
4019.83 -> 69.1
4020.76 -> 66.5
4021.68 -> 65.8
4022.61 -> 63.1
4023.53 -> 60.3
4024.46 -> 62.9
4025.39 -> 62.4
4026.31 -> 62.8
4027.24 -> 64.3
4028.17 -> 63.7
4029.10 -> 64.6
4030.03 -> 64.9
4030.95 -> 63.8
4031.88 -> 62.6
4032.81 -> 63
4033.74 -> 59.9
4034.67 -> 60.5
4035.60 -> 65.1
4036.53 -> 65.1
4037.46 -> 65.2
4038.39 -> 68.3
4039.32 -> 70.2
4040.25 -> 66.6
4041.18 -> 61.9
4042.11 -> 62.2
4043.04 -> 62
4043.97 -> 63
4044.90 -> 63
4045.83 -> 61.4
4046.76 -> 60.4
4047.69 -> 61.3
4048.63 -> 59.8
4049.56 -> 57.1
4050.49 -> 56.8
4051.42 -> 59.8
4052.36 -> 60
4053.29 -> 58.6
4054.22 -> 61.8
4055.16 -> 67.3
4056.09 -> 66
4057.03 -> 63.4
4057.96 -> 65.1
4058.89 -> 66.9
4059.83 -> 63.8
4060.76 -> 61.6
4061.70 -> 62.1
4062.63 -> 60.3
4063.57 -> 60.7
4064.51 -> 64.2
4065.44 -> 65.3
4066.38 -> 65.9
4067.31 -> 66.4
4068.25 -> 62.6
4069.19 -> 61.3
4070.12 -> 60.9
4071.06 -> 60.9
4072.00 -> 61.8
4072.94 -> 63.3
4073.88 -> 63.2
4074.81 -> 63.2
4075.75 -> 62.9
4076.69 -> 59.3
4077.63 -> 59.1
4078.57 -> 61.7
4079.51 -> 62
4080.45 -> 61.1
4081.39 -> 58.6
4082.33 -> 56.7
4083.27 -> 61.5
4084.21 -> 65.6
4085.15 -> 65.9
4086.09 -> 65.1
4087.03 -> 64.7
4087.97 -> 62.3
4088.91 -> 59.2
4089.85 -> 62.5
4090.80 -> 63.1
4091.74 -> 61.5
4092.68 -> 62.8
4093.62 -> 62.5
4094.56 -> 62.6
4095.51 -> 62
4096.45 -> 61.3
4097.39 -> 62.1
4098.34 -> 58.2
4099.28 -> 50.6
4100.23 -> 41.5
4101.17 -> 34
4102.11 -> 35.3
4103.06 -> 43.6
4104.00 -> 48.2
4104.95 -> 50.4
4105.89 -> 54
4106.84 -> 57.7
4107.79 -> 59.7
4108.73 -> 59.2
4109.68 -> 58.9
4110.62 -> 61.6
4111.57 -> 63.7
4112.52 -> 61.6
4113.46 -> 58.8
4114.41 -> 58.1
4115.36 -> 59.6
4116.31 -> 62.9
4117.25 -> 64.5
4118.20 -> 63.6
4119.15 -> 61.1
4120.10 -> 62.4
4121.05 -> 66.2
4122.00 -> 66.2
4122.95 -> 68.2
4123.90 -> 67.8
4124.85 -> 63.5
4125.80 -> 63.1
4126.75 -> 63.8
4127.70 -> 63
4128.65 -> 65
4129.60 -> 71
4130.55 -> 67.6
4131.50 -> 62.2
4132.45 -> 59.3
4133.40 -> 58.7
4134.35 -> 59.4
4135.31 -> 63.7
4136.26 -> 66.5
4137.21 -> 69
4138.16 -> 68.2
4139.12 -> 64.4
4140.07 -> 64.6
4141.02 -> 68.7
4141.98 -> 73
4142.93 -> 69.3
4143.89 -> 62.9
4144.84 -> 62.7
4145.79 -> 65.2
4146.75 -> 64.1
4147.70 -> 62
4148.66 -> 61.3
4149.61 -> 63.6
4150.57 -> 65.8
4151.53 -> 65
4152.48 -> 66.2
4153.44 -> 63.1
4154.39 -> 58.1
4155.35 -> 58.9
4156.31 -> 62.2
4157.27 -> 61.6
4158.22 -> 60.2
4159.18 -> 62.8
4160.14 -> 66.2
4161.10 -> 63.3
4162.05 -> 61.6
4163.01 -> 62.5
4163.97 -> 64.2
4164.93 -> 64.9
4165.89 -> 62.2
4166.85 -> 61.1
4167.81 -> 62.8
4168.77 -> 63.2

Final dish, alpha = 0.8 Ang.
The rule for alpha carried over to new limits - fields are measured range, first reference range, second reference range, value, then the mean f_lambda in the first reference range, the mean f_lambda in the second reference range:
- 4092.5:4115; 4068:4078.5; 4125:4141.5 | 2.8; 61.6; 64.6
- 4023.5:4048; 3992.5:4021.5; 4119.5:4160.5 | 0.4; 64.7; 64.3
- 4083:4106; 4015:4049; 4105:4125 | 2.0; 63.9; 61.6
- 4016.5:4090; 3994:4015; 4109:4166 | 1.2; 64.3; 63.7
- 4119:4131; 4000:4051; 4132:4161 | -0.3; 63.7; 63.9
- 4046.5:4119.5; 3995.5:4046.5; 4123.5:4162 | 4.7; 64.2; 64.2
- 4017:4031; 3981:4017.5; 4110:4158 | -0.2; 64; 63.8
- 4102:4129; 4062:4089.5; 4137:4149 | 1.8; 62.3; 65.8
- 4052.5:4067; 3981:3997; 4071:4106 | -0.9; 63.4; 58.3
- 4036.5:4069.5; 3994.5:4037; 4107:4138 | 0.4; 64.2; 63.1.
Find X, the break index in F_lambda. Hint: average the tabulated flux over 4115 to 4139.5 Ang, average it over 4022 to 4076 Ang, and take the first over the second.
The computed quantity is 1.0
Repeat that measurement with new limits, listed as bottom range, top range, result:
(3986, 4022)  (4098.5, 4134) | 0.91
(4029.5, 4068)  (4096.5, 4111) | 0.82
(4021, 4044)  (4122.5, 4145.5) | 1.02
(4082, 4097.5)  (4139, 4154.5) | 1.04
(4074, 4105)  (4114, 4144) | 1.11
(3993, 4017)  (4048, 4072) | 0.97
